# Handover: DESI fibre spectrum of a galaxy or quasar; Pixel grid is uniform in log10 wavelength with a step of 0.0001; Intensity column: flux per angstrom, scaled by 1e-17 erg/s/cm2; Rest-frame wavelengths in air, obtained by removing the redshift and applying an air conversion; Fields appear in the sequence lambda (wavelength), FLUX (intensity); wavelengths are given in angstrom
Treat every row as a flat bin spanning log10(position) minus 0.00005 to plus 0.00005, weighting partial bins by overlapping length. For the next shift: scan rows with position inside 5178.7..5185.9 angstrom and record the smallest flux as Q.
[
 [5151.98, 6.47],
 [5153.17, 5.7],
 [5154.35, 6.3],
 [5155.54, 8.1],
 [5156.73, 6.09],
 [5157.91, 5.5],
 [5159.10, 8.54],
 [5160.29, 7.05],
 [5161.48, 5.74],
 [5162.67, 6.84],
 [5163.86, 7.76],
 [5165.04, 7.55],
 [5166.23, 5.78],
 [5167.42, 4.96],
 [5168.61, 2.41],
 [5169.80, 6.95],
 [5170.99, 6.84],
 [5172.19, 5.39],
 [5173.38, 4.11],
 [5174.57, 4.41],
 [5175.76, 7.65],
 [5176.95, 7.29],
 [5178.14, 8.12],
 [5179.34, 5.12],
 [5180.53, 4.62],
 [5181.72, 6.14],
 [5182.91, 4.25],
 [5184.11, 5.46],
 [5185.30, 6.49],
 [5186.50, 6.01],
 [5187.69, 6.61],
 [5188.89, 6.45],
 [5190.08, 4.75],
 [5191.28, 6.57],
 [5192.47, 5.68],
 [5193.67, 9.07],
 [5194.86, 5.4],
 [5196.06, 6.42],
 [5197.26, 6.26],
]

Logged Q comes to 4.25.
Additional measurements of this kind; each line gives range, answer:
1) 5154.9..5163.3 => 5.5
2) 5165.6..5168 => 4.96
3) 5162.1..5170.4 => 2.41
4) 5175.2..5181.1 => 4.62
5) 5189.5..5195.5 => 4.75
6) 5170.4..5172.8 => 5.39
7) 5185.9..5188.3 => 6.01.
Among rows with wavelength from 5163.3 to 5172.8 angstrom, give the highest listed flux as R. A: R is 7.76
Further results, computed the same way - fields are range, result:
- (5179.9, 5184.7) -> 6.14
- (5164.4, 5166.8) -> 7.55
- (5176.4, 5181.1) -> 8.12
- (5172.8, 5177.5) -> 7.65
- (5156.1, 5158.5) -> 6.09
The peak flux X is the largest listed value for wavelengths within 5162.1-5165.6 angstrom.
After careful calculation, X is 7.76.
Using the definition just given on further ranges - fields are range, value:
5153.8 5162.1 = 8.54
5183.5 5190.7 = 6.61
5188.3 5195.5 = 9.07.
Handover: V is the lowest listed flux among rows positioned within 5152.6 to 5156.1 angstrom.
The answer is 5.7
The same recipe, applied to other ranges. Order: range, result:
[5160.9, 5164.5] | 5.74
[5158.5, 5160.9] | 7.05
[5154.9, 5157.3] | 6.09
